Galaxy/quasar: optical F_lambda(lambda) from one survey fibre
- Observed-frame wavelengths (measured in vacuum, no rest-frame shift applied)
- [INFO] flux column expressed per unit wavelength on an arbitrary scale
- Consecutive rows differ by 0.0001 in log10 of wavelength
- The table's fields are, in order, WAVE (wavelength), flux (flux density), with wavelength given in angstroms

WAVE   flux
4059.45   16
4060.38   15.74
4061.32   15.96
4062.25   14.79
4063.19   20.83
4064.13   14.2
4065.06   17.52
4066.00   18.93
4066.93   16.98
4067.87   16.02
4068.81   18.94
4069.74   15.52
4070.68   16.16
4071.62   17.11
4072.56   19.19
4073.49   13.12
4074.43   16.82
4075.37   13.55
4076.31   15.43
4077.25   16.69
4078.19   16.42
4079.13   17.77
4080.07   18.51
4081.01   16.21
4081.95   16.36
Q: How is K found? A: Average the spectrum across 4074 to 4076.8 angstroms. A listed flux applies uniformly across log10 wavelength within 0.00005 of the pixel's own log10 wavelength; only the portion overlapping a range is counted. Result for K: 15.2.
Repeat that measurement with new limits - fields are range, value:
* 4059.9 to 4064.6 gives 16.3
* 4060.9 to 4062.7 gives 15.4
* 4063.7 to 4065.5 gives 15.9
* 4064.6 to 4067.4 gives 17.8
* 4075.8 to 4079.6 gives 16.5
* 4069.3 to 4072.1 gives 16.2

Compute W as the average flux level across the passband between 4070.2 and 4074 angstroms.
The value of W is 16.4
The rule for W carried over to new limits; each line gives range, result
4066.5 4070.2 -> 16.9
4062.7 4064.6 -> 17.5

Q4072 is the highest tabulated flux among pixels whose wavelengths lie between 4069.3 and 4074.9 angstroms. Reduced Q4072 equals 19.19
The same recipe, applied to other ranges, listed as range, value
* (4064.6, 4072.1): 18.94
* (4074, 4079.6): 17.77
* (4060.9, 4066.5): 20.83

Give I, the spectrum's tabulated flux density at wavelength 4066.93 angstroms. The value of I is 16.98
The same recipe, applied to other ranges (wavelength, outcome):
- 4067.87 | 16.02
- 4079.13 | 17.77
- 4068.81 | 18.94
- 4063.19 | 20.83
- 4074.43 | 16.82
